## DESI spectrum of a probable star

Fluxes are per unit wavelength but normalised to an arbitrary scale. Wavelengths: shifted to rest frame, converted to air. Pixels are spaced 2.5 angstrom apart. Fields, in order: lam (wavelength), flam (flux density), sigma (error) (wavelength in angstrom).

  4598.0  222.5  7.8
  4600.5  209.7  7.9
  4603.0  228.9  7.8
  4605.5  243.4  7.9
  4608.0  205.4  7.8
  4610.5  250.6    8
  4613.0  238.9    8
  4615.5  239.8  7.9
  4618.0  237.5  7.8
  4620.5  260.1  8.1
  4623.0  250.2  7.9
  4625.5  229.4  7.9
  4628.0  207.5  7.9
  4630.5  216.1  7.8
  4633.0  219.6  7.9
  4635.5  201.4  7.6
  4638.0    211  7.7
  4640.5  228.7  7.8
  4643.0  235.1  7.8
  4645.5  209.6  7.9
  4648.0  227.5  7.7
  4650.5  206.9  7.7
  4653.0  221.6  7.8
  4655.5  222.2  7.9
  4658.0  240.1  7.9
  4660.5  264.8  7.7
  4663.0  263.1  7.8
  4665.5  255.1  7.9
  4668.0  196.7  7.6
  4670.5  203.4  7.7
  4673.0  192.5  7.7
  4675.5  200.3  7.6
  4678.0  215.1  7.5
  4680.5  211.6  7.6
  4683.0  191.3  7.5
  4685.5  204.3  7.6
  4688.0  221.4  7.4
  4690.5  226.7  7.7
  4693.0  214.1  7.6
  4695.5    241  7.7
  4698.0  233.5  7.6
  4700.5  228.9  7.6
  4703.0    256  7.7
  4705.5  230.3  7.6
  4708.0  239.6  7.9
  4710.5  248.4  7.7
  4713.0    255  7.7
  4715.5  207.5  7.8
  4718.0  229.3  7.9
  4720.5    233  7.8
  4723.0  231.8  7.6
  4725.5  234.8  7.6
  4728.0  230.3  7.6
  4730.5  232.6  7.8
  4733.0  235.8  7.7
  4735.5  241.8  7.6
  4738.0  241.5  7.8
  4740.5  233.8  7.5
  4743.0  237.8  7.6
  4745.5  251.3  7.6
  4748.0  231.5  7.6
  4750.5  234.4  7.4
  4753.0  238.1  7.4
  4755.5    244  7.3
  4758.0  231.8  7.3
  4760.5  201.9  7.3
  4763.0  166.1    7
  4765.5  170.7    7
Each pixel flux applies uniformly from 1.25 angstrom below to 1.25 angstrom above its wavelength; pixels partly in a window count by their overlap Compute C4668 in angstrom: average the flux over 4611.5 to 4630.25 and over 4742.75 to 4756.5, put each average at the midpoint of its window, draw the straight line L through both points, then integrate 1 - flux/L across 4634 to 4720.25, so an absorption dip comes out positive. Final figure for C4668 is 4.8 angstrom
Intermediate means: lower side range 237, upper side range 240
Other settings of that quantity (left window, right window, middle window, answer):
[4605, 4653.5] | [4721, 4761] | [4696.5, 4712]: -0.5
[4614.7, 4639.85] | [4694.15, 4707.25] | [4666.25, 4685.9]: 2.6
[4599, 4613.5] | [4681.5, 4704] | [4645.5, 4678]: 0.3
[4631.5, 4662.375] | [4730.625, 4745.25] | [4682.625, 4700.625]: 0.8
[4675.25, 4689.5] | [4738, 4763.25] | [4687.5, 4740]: -3.8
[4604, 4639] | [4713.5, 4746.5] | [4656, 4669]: -0.7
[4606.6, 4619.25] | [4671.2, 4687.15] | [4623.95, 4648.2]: 0.5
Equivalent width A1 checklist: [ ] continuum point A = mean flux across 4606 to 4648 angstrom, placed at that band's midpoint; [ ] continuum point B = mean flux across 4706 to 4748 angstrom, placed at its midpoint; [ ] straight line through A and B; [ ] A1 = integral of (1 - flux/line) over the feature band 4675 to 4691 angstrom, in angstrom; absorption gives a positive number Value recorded 1.6 angstrom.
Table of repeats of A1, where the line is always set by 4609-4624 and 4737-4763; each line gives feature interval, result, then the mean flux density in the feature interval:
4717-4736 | 0.0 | 233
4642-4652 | 0.9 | 219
